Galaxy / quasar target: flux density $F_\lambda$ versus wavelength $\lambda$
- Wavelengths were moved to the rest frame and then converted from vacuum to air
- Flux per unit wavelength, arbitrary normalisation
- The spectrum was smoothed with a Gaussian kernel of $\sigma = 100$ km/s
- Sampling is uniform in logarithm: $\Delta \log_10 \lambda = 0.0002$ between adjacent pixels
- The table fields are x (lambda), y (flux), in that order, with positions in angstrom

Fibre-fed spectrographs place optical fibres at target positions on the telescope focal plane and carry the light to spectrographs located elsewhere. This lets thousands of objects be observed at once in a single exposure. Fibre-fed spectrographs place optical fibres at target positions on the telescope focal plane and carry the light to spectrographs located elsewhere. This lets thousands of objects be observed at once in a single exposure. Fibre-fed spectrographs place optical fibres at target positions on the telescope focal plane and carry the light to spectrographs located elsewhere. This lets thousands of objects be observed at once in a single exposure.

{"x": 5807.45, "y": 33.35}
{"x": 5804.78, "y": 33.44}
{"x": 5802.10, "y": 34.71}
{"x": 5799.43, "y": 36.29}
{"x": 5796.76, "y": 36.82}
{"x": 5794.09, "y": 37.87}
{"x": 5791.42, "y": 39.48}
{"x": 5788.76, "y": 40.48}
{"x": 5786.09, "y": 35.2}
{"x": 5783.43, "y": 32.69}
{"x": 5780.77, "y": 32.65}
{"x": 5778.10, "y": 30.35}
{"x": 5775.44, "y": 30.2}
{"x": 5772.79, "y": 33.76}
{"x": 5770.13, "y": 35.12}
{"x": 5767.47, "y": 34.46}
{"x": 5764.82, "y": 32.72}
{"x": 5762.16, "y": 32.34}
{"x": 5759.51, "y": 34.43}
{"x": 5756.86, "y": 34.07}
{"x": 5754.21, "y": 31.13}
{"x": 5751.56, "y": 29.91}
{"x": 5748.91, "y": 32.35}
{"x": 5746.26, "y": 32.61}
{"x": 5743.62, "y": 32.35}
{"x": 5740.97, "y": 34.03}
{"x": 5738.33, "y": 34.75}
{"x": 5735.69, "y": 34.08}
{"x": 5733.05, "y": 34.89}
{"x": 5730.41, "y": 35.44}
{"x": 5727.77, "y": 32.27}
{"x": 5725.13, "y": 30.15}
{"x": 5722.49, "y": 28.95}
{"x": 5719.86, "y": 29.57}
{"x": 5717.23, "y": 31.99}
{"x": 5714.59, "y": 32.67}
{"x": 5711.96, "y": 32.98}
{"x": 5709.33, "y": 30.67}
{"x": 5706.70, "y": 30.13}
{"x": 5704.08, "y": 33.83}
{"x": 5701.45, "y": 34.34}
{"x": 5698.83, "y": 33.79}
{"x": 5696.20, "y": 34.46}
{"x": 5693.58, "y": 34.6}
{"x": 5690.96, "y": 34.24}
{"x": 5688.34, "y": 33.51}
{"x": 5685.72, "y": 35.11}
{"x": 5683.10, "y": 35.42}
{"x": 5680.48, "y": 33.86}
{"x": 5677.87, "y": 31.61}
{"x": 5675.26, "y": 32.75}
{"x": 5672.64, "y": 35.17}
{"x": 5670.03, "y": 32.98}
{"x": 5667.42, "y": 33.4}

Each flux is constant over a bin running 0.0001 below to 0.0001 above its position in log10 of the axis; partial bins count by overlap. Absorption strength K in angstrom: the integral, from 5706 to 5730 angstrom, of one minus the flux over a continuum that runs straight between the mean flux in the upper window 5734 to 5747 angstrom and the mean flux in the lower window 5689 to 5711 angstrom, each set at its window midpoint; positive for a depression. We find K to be 1.6 angstrom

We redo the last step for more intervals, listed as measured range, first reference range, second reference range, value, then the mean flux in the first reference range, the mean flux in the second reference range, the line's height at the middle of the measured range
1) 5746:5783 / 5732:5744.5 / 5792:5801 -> 3.0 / 34.1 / 37.1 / 35.4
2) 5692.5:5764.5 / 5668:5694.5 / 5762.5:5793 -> 2.9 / 33.9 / 34.3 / 34.1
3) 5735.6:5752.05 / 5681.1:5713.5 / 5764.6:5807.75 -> 0.6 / 33.6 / 34.8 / 34.2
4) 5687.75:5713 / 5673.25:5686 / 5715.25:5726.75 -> -1.0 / 33.7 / 30.3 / 32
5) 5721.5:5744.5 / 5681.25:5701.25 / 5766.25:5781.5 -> 0.3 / 34.4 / 32.7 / 33.6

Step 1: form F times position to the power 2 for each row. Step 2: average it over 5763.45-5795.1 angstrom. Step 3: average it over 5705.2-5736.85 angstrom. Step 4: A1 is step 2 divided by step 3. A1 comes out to 1.10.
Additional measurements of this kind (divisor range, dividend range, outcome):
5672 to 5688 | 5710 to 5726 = 0.93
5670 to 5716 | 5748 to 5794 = 1.04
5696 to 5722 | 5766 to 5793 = 1.10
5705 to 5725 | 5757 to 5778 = 1.09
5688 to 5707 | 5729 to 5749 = 1.02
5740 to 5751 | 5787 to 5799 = 1.20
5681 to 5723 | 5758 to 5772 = 1.05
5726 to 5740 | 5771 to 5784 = 0.95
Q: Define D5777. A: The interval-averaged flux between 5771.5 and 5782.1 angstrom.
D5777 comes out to 31.7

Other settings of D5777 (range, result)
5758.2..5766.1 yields 33.2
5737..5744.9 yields 33.7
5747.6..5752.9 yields 31.1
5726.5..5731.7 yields 33.9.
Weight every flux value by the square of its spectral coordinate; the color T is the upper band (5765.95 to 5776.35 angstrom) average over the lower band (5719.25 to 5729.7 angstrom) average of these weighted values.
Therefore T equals 1.11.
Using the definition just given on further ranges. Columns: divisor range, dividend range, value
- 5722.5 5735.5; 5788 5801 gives 1.19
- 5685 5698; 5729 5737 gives 1.03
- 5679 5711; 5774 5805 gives 1.08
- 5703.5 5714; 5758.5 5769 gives 1.07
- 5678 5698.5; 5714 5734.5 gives 0.95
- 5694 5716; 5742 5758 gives 0.99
